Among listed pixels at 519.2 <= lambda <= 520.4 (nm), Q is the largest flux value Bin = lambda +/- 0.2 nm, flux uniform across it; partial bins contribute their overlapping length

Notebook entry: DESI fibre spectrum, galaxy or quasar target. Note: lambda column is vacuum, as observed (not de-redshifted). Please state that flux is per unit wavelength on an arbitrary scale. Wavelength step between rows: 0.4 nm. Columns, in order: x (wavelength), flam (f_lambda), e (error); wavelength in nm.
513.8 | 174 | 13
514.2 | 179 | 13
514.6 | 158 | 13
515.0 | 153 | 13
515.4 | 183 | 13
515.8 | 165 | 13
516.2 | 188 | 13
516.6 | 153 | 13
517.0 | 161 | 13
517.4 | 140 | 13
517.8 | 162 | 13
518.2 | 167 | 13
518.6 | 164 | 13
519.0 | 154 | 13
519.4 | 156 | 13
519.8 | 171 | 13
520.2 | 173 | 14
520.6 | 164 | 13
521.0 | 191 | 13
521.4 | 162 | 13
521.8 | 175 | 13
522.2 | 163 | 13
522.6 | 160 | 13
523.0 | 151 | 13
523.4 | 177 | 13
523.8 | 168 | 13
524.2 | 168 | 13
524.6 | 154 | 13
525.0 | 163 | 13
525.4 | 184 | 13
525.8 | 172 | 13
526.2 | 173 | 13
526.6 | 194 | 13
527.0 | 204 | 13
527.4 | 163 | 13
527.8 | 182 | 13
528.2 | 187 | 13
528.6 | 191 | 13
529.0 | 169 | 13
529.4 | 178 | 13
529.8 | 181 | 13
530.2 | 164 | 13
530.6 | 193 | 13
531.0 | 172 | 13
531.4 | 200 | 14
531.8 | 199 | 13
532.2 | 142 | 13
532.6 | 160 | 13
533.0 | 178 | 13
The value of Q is 173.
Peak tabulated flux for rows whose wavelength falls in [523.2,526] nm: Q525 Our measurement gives 184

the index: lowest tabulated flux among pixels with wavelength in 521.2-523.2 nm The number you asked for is 151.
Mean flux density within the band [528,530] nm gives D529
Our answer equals 181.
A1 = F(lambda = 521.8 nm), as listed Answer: 175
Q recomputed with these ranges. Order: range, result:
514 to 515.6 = 183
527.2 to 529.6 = 191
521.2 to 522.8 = 175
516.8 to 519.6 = 167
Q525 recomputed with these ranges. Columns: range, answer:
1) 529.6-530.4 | 181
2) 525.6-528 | 204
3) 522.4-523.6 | 177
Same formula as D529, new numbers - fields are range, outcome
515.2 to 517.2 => 170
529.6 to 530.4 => 172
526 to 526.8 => 184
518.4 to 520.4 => 164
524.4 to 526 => 168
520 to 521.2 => 176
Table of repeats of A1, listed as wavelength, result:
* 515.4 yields 183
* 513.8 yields 174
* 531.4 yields 200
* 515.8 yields 165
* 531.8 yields 199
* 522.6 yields 160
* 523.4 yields 177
